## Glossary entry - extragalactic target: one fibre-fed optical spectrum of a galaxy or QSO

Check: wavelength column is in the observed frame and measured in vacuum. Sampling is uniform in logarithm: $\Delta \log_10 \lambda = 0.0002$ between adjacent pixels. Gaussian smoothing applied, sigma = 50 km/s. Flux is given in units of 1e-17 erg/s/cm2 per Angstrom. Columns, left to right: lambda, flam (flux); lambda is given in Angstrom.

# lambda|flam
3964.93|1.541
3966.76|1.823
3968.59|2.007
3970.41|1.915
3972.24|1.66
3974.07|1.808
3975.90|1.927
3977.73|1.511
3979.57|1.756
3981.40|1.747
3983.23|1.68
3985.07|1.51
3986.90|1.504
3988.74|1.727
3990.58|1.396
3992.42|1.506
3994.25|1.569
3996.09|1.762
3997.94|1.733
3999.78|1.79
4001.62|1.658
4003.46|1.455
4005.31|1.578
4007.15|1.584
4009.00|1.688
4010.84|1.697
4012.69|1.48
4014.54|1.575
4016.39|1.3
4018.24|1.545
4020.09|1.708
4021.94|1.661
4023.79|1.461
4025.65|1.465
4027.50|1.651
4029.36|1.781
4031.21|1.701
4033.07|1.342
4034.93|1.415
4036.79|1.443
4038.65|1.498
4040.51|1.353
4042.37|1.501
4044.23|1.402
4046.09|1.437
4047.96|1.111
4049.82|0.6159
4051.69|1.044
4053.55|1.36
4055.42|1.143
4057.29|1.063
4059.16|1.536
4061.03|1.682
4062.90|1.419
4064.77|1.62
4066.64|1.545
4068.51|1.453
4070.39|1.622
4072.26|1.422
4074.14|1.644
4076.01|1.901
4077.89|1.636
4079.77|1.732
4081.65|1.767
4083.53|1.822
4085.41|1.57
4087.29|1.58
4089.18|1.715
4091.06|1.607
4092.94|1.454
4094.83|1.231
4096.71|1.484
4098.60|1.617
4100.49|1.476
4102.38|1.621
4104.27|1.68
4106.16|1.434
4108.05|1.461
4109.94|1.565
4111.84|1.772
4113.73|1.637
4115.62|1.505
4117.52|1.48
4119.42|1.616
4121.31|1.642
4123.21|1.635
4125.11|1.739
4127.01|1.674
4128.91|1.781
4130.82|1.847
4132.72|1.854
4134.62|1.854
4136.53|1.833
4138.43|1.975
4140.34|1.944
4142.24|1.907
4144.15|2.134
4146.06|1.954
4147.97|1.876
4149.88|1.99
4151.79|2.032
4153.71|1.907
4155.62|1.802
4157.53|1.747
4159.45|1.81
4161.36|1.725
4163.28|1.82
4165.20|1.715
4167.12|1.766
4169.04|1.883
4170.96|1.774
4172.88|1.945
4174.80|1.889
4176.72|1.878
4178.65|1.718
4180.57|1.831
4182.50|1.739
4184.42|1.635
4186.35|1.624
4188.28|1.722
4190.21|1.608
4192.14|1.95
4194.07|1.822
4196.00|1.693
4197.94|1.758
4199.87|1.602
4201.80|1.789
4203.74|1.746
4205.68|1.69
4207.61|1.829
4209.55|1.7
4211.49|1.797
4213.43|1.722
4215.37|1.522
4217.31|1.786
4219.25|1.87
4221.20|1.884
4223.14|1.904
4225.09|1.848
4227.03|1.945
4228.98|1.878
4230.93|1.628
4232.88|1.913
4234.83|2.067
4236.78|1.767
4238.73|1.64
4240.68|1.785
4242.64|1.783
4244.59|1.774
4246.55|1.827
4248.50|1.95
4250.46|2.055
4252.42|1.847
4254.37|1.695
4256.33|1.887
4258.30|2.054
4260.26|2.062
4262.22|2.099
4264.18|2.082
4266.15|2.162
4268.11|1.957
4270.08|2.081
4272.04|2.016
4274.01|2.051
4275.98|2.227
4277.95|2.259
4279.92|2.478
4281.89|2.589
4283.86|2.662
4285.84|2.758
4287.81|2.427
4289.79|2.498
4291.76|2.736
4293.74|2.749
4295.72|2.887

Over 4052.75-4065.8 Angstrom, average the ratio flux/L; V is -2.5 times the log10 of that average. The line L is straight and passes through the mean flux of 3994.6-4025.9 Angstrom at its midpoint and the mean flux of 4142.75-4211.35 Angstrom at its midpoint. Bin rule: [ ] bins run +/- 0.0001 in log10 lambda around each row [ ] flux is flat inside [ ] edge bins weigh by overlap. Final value 0.18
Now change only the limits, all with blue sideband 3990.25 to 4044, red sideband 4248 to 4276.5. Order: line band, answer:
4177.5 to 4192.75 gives 0.088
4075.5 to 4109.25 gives 0.069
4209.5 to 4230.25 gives 0.074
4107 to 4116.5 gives 0.097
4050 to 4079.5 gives 0.136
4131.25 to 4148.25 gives -0.081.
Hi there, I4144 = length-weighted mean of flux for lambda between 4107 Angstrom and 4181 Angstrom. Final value 1.79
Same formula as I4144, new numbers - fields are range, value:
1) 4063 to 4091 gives 1.64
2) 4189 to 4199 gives 1.76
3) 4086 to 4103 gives 1.53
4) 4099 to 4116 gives 1.58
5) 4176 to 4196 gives 1.75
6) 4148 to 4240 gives 1.79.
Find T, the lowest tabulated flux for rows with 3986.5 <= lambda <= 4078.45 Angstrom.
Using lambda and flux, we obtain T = 0.6159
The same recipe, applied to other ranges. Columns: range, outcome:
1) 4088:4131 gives 1.231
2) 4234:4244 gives 1.64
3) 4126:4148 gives 1.674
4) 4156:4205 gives 1.602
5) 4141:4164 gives 1.725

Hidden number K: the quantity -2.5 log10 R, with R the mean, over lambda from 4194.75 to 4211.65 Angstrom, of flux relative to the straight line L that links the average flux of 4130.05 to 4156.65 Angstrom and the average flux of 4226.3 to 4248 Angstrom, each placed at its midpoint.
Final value 0.076 mag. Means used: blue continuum 1.92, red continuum 1.82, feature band 1.73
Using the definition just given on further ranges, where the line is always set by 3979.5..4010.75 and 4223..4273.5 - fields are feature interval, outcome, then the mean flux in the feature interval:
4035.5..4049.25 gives 0.22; 1.37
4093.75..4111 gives 0.16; 1.51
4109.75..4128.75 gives 0.08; 1.64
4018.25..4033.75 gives 0.04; 1.6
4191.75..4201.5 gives 0.06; 1.76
